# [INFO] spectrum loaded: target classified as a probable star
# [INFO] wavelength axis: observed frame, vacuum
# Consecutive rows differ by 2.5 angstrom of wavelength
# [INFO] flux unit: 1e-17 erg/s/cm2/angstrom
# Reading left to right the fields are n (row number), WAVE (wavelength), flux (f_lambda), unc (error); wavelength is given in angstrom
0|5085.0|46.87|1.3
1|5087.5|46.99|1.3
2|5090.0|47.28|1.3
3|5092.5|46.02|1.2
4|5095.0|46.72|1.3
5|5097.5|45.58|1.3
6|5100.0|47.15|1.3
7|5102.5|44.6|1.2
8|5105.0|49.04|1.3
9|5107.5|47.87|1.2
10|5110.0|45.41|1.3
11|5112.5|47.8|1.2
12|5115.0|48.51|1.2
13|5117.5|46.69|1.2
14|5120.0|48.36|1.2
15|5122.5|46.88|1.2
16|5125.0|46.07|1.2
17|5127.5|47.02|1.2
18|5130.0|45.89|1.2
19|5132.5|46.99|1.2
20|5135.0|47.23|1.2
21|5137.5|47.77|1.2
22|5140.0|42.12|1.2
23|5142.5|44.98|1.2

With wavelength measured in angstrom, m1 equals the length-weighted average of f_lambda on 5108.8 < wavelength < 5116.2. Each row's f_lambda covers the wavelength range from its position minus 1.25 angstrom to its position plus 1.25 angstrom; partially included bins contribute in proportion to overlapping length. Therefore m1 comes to 47.2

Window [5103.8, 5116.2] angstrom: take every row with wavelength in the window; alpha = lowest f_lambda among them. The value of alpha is 45.41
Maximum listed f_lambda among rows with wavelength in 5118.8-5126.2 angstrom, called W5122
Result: 48.36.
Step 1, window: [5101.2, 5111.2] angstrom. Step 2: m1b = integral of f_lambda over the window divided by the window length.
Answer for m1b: 46.7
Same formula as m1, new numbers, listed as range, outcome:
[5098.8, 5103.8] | 45.9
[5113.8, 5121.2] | 47.8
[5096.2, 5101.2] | 46.4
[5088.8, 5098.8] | 46.4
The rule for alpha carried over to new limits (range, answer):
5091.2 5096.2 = 46.02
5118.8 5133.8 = 45.89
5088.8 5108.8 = 44.6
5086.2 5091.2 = 46.99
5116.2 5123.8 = 46.69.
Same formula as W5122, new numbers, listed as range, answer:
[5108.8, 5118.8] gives 48.51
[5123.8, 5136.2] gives 47.23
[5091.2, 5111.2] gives 49.04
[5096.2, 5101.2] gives 47.15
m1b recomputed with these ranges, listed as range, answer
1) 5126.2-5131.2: 46.5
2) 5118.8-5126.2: 47.1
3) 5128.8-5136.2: 46.7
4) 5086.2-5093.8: 46.8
